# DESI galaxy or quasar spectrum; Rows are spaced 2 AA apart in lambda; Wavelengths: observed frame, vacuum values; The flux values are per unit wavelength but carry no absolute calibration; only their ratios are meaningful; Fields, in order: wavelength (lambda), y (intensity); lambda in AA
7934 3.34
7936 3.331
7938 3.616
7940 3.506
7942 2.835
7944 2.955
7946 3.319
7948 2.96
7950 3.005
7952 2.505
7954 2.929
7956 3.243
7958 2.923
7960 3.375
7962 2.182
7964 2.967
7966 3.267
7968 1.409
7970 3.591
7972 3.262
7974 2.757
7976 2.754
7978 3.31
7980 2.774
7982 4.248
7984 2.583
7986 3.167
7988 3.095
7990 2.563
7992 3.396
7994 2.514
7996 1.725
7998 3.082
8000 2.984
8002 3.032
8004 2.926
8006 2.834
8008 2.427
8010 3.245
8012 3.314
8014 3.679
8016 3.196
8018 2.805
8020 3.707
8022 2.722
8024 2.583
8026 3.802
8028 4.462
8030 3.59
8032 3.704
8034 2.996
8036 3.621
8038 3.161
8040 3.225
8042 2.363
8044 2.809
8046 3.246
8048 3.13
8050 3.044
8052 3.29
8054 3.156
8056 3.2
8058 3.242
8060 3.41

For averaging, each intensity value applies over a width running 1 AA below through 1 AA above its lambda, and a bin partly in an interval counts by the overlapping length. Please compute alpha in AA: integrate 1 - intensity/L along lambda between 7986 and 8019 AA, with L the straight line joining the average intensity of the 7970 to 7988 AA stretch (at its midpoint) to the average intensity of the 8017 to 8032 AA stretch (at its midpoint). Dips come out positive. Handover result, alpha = 3.4 AA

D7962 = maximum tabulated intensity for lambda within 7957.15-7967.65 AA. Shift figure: 3.375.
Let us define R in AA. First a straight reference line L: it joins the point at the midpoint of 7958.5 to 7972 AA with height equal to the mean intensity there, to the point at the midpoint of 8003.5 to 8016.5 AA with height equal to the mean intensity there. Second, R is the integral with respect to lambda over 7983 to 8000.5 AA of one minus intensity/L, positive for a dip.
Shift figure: 1.2 AA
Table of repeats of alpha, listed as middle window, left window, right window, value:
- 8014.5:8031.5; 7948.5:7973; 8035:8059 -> -1.8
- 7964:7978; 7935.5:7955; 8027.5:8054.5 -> 1.1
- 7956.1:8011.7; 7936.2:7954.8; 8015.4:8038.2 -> 5.3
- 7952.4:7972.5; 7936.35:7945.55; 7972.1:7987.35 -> 1.7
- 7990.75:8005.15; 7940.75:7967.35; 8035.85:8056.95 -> 1.0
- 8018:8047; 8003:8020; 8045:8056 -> -1.2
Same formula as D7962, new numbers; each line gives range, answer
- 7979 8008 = 4.248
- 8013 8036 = 4.462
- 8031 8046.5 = 3.704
